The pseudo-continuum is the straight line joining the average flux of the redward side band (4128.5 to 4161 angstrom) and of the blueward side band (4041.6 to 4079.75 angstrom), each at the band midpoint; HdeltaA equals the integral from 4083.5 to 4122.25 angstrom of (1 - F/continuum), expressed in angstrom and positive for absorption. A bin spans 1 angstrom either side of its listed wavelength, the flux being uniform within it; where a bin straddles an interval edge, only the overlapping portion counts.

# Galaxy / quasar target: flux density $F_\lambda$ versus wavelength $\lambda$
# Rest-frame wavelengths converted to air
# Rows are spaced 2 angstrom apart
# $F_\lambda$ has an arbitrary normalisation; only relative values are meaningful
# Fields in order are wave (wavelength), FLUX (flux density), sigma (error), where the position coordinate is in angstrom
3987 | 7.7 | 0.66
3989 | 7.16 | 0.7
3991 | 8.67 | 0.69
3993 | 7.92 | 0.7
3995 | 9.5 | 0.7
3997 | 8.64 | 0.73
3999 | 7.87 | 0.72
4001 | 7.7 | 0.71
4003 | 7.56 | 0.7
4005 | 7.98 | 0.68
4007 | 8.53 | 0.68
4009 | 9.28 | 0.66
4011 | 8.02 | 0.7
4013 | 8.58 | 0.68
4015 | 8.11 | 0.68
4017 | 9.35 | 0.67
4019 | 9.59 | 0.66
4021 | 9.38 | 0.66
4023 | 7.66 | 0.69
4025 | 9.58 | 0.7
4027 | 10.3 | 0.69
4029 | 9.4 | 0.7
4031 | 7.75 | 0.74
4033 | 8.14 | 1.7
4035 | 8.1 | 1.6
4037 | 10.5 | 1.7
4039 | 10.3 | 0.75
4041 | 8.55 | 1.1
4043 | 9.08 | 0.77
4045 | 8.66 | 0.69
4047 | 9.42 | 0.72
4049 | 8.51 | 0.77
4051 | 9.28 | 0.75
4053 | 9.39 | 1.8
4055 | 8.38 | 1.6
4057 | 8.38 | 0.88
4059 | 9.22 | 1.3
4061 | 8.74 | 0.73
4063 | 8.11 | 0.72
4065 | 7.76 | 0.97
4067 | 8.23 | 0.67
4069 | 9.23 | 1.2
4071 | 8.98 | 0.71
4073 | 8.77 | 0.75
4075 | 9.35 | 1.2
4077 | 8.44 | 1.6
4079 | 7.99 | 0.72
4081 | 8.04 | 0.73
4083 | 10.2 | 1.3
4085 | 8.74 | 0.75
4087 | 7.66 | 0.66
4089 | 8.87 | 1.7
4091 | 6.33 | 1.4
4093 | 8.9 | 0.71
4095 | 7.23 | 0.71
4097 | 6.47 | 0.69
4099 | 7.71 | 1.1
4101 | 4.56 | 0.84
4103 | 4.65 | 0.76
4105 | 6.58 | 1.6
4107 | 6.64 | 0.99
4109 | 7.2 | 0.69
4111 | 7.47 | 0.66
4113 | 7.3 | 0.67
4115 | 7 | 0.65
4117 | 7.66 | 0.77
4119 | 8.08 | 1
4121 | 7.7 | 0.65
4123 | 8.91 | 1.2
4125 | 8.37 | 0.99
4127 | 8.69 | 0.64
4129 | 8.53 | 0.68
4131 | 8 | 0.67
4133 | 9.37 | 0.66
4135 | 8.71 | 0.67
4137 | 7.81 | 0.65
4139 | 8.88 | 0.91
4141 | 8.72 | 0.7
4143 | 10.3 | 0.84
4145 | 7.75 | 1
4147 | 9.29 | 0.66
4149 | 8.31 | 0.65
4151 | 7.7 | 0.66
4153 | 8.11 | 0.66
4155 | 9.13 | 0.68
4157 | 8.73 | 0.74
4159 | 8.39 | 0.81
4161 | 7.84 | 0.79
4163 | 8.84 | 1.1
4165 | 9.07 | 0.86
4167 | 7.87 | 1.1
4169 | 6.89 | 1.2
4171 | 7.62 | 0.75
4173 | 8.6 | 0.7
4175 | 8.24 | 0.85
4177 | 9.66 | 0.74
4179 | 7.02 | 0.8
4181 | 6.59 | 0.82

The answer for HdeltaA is 6.3 angstrom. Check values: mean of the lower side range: 8.74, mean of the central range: 7.25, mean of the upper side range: 8.59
